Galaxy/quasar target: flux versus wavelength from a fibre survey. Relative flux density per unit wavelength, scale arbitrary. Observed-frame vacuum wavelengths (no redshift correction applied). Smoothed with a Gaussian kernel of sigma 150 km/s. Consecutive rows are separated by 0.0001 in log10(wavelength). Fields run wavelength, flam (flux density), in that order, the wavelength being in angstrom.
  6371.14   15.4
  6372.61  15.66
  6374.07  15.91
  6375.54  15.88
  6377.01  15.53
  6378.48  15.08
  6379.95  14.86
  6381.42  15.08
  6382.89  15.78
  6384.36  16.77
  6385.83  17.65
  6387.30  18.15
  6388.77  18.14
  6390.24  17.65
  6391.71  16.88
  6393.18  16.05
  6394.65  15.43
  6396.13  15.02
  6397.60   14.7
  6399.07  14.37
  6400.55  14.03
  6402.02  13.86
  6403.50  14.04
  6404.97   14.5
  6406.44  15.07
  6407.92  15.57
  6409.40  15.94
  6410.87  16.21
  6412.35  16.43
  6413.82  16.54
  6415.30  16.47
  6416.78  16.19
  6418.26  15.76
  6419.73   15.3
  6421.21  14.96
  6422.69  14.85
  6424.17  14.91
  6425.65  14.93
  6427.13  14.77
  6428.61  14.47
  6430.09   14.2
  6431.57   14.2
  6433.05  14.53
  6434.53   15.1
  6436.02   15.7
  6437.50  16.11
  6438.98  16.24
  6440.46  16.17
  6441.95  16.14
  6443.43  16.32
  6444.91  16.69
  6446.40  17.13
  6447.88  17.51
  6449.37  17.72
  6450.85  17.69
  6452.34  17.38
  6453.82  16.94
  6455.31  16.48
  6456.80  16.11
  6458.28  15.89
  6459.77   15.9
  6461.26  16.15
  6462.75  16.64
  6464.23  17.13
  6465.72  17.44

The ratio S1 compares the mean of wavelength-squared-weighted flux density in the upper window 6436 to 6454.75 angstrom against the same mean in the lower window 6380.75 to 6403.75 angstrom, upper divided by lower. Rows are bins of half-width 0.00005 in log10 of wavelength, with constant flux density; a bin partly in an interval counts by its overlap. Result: 1.1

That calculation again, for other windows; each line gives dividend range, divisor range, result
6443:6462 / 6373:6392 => 1.05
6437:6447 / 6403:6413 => 1.07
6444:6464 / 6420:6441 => 1.12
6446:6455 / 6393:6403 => 1.20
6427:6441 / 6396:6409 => 1.05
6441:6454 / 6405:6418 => 1.08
